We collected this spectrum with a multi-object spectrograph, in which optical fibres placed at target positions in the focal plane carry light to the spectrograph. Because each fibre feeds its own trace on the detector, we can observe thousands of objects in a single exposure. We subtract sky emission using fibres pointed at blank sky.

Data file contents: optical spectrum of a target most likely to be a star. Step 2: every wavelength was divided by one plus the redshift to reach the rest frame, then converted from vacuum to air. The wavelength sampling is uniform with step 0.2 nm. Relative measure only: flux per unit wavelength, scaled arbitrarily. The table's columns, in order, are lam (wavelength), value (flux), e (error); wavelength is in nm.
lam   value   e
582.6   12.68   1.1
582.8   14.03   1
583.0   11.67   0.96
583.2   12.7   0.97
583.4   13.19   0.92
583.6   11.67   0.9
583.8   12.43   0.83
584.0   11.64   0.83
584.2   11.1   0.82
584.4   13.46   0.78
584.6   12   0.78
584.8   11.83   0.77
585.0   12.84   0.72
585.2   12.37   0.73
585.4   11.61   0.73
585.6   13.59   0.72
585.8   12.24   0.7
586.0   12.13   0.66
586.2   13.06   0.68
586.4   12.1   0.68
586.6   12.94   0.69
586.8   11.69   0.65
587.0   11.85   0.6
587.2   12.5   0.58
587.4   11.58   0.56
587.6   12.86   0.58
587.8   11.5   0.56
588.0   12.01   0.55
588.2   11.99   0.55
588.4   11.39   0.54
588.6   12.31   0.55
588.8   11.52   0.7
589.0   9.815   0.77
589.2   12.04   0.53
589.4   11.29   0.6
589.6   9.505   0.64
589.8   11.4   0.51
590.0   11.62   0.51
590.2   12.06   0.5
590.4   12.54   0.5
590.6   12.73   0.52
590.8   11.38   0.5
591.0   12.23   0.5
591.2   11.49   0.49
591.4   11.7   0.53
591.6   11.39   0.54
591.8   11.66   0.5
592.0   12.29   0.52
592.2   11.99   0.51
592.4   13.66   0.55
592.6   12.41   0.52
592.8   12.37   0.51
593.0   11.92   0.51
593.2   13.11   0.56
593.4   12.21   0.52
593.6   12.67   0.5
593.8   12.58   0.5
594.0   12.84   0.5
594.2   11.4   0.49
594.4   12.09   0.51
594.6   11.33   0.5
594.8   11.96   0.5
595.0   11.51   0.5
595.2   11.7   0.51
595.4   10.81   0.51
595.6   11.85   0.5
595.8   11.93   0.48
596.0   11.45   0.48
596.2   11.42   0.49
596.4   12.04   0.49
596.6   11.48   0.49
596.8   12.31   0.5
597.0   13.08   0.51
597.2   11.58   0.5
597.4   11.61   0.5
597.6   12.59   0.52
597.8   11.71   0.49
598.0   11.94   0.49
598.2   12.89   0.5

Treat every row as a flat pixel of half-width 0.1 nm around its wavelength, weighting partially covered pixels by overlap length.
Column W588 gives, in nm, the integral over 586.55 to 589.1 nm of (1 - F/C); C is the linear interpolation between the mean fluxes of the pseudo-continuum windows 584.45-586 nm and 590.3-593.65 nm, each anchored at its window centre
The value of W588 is 0.10 nm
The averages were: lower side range 12.4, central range 11.8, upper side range 12.2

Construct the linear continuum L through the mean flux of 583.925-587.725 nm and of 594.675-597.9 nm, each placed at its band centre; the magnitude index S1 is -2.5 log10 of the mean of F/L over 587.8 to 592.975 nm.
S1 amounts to 0.03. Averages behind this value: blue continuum 12.3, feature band 11.8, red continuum 11.8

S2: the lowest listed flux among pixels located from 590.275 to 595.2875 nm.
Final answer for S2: 11.33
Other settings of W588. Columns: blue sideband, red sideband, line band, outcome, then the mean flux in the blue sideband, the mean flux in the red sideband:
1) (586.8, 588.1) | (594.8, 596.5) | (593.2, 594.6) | -0.07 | 12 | 11.6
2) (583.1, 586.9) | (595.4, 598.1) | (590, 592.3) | 0.03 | 12.3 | 11.9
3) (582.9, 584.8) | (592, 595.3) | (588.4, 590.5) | 0.14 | 12.2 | 12.2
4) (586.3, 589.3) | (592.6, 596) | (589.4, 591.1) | 0.04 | 11.9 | 12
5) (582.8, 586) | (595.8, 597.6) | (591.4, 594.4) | -0.06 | 12.3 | 11.9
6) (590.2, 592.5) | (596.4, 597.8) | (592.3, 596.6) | 0.01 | 12.1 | 12.1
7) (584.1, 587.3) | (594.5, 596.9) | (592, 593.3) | -0.08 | 12.3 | 11.6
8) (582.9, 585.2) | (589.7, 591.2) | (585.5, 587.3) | -0.05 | 12.2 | 12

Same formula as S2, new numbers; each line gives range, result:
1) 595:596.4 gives 10.81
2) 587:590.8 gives 9.505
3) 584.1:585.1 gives 11.1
